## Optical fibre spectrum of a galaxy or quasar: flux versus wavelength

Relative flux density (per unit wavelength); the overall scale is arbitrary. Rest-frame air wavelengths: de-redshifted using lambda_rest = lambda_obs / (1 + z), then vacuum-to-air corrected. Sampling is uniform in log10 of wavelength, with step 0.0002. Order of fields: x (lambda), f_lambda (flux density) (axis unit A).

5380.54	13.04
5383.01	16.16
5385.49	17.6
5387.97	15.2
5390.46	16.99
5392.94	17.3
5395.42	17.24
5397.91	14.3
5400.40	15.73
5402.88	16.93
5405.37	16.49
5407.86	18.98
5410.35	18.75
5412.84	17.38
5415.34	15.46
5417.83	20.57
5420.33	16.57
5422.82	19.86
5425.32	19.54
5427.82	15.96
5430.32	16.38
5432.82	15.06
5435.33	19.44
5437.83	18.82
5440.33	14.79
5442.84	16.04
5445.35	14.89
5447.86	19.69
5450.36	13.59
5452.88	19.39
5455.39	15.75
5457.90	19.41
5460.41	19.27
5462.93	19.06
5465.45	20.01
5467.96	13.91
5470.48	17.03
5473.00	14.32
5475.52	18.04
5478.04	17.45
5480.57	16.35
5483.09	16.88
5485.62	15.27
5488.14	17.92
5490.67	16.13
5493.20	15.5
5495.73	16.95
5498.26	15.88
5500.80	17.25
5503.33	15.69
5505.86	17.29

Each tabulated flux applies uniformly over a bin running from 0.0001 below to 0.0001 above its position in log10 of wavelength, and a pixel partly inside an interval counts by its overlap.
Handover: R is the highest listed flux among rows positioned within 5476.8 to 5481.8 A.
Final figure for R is 17.45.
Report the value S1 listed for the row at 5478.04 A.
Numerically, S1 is 17.45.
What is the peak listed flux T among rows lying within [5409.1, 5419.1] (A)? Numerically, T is 20.57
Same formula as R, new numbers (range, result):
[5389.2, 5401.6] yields 17.3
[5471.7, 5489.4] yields 18.04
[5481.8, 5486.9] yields 16.88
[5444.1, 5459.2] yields 19.69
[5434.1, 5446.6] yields 19.44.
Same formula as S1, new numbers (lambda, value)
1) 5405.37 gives 16.49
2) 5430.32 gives 16.38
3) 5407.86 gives 18.98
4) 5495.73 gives 16.95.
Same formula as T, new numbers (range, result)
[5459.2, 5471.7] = 20.01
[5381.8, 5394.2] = 17.6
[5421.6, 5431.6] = 19.86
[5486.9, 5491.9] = 17.92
